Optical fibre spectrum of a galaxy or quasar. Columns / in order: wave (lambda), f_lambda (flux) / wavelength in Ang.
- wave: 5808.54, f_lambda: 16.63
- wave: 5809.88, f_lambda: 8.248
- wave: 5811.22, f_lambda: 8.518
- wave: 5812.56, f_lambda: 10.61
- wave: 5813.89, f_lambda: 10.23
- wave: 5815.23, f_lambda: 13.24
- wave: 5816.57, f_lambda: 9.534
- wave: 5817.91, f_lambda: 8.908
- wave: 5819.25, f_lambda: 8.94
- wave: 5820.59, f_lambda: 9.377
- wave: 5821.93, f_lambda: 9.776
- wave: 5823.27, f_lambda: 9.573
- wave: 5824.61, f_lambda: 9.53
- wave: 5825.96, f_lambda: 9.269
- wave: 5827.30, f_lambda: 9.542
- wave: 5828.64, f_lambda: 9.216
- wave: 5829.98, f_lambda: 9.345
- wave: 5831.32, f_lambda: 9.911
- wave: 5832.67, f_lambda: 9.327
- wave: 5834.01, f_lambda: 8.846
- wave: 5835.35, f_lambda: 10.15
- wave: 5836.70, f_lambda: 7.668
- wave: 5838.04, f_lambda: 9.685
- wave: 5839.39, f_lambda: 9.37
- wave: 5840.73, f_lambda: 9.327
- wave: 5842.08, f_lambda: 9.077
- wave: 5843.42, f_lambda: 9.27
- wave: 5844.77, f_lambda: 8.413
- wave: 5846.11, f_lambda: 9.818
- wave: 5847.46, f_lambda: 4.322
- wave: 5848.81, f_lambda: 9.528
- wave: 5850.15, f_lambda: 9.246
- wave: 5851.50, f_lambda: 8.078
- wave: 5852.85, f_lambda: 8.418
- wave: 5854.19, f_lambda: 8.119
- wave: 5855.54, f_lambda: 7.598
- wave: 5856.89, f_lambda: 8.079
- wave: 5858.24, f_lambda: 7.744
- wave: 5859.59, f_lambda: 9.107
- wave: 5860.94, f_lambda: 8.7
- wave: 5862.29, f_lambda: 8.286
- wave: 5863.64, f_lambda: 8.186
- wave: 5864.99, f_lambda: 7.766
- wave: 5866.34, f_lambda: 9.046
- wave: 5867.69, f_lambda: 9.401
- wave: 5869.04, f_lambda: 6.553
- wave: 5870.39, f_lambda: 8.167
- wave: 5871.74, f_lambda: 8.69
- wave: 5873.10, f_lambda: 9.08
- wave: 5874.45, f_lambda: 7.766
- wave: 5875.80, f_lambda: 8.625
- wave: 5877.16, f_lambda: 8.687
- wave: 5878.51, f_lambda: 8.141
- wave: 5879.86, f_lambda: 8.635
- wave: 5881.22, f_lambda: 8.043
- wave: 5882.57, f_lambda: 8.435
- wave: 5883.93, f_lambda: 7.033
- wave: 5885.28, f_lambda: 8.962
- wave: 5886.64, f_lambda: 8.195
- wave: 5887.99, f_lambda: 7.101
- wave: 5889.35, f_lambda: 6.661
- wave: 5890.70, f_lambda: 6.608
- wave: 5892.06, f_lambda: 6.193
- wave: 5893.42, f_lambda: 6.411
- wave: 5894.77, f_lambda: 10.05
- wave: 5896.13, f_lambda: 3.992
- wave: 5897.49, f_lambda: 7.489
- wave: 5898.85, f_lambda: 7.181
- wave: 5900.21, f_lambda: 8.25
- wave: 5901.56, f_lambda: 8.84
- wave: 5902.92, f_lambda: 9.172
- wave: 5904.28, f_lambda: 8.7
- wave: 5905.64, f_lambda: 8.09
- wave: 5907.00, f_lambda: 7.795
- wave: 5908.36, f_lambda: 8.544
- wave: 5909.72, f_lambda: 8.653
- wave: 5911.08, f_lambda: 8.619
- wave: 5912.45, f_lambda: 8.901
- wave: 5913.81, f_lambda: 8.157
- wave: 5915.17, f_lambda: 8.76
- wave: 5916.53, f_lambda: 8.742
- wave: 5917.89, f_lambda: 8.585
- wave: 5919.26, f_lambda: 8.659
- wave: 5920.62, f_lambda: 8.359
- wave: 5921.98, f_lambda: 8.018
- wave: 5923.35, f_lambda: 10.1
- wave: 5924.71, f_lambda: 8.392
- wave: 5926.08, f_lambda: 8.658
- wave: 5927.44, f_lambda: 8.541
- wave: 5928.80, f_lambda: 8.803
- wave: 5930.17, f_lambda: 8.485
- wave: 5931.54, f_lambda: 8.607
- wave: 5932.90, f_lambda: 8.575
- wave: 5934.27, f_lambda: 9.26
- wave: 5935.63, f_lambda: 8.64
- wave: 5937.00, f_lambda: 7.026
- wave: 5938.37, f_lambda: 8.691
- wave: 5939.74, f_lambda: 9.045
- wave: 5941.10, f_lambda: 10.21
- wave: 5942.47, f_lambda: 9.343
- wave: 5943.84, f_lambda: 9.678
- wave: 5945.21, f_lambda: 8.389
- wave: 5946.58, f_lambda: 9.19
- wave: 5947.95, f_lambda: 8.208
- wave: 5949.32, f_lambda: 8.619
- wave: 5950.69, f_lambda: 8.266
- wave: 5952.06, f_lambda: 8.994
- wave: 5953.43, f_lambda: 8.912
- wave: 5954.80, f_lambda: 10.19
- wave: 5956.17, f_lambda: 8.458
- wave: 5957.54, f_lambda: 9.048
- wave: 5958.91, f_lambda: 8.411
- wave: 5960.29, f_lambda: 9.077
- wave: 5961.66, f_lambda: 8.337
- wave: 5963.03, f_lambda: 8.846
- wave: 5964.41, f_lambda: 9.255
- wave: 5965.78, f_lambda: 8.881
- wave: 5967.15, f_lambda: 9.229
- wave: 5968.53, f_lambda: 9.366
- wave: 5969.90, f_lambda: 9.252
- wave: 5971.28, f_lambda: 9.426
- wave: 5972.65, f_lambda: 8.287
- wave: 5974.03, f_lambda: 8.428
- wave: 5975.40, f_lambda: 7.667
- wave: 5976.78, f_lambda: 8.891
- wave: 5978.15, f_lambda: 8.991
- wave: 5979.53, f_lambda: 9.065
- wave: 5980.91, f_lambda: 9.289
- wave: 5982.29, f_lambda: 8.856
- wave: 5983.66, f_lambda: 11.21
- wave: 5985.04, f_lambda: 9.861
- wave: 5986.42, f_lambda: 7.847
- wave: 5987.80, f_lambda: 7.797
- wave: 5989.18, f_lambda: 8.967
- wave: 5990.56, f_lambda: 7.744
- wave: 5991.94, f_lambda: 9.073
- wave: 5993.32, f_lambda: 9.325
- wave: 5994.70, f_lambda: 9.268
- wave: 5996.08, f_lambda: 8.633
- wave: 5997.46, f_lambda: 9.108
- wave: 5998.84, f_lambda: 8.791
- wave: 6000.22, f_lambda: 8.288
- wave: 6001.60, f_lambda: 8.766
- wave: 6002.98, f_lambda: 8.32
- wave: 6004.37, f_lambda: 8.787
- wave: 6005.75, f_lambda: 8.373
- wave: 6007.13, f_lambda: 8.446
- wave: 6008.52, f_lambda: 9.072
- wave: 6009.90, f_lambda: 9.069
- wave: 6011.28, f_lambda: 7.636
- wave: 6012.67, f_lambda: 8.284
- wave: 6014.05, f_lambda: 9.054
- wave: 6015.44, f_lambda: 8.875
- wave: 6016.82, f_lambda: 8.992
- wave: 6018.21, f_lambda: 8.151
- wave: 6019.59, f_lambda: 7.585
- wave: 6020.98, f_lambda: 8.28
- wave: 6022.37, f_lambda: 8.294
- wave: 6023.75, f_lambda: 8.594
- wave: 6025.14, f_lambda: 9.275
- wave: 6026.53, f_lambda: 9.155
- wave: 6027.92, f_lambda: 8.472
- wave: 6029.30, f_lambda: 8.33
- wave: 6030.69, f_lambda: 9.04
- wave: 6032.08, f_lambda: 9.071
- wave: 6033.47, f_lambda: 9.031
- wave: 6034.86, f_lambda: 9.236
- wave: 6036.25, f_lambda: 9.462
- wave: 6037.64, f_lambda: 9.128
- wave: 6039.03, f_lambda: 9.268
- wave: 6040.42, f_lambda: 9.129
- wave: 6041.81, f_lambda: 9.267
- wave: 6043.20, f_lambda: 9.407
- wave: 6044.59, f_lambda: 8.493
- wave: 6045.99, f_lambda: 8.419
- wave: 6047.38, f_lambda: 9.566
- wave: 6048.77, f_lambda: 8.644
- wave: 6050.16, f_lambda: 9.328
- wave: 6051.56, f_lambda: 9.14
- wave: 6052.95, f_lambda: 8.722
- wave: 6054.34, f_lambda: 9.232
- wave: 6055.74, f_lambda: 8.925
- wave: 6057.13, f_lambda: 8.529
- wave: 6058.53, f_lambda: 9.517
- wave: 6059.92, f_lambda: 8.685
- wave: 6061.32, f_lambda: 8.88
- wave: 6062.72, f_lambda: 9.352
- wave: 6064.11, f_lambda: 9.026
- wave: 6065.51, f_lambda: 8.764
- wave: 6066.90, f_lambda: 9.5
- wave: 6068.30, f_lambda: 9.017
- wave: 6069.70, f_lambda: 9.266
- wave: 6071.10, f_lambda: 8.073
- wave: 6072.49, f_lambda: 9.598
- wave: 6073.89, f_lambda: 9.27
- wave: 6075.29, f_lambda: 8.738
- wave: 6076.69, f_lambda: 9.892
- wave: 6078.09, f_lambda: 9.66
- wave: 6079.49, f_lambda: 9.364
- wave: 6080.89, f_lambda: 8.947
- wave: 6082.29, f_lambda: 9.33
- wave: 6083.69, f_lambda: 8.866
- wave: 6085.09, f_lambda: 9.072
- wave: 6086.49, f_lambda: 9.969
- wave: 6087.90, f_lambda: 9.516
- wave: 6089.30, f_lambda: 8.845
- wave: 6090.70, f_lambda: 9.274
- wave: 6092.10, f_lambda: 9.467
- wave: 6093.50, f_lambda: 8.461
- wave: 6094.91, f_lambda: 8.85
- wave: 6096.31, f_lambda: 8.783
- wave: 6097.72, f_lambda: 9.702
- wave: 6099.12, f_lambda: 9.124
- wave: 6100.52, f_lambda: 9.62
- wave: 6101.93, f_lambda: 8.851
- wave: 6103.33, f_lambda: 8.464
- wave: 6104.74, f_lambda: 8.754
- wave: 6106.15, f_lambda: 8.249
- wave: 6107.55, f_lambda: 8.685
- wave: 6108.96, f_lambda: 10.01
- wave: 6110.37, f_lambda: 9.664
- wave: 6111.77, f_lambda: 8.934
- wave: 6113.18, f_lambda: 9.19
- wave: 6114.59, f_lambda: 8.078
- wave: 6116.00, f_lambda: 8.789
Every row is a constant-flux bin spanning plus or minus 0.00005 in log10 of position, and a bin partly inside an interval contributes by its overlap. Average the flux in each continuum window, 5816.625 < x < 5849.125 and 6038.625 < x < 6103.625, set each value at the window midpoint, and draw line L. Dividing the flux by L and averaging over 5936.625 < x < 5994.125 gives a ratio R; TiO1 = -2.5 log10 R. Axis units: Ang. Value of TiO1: 0.02 mag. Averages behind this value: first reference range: 9.09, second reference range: 9.11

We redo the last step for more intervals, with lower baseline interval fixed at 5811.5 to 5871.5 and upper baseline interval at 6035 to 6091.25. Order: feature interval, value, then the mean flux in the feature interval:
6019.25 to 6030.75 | 0.07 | 8.56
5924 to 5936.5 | 0.05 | 8.65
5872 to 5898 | 0.17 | 7.7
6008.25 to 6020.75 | 0.07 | 8.5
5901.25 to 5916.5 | 0.05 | 8.57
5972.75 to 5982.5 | 0.04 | 8.7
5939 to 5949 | -0.01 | 9.13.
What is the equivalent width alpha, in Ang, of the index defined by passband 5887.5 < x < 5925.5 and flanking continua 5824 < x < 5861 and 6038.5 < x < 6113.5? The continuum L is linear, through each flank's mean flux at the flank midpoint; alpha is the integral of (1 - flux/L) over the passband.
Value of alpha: 3.6 Ang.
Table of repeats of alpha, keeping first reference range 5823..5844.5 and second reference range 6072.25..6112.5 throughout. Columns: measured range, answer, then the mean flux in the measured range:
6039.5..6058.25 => 0.4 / 9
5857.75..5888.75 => 3.3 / 8.27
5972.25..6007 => 1.6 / 8.78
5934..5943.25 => 0.4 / 8.88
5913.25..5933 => 1.3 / 8.64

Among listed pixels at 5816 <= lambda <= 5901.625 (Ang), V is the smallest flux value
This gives 3.992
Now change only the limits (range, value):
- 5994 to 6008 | 8.288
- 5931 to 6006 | 7.026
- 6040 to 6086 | 8.073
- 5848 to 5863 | 7.598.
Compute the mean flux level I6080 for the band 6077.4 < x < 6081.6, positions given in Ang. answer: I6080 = 9.32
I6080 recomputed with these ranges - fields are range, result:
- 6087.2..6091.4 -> 9.22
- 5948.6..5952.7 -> 8.62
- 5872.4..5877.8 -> 8.52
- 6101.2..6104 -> 8.67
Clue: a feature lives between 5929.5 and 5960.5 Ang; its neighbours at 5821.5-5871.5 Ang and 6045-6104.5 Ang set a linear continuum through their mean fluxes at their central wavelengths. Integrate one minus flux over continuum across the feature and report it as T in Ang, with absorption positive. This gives 0.2 Ang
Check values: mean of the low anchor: 8.74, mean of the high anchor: 9.09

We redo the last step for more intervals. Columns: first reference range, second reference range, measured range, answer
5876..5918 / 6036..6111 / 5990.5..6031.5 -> 0.3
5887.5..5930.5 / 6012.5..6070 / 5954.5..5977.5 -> -1.1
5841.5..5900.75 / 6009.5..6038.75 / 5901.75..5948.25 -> -2.4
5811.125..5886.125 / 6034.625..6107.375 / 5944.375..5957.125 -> 0.2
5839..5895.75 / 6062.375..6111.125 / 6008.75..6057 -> 0.4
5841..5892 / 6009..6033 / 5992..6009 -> -0.4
